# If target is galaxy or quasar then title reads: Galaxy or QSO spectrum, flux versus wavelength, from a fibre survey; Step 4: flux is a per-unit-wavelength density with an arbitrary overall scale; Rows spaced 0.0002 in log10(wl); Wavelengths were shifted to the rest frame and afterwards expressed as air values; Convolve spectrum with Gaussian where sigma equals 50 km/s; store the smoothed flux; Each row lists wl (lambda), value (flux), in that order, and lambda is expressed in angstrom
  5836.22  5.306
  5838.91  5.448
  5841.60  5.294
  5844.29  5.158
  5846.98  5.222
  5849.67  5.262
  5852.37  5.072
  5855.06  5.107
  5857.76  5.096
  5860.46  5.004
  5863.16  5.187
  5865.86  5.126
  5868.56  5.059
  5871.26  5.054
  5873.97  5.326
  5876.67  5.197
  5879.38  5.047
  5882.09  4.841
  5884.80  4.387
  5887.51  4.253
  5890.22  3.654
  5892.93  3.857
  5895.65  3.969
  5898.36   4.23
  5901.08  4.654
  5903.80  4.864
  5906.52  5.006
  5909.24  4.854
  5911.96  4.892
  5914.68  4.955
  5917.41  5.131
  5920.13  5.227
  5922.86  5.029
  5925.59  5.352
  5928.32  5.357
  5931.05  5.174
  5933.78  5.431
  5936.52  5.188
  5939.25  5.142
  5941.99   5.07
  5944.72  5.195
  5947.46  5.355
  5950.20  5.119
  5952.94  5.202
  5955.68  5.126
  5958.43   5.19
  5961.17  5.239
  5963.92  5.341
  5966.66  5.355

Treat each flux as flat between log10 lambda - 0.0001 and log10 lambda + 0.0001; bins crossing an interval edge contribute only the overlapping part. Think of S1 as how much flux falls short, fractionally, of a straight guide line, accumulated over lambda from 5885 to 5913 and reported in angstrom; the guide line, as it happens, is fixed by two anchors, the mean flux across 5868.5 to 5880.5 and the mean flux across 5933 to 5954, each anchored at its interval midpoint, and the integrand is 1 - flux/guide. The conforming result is 4.1 angstrom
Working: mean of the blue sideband 5.15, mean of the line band 4.42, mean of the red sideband 5.21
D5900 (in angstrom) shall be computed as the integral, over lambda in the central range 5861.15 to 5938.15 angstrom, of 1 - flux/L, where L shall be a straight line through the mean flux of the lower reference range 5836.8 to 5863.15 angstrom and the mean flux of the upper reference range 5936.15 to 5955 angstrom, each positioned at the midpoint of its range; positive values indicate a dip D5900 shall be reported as 4.7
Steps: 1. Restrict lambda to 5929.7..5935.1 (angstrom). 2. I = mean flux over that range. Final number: 5.3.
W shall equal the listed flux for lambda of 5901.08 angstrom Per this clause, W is 4.654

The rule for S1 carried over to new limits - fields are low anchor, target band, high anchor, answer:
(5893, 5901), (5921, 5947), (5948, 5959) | -2.2 angstrom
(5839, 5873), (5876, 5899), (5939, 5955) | 3.6 angstrom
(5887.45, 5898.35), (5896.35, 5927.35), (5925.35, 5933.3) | -1.8 angstrom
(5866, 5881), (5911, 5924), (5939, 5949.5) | 0.3 angstrom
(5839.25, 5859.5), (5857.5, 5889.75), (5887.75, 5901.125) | -2.5 angstrom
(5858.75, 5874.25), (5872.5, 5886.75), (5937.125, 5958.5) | 0.5 angstrom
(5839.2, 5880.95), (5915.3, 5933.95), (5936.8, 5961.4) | -0.2 angstrom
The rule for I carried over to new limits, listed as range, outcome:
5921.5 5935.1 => 5.27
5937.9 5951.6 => 5.18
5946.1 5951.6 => 5.24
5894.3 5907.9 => 4.55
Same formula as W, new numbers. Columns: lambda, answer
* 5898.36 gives 4.23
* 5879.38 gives 5.047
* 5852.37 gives 5.072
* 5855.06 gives 5.107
